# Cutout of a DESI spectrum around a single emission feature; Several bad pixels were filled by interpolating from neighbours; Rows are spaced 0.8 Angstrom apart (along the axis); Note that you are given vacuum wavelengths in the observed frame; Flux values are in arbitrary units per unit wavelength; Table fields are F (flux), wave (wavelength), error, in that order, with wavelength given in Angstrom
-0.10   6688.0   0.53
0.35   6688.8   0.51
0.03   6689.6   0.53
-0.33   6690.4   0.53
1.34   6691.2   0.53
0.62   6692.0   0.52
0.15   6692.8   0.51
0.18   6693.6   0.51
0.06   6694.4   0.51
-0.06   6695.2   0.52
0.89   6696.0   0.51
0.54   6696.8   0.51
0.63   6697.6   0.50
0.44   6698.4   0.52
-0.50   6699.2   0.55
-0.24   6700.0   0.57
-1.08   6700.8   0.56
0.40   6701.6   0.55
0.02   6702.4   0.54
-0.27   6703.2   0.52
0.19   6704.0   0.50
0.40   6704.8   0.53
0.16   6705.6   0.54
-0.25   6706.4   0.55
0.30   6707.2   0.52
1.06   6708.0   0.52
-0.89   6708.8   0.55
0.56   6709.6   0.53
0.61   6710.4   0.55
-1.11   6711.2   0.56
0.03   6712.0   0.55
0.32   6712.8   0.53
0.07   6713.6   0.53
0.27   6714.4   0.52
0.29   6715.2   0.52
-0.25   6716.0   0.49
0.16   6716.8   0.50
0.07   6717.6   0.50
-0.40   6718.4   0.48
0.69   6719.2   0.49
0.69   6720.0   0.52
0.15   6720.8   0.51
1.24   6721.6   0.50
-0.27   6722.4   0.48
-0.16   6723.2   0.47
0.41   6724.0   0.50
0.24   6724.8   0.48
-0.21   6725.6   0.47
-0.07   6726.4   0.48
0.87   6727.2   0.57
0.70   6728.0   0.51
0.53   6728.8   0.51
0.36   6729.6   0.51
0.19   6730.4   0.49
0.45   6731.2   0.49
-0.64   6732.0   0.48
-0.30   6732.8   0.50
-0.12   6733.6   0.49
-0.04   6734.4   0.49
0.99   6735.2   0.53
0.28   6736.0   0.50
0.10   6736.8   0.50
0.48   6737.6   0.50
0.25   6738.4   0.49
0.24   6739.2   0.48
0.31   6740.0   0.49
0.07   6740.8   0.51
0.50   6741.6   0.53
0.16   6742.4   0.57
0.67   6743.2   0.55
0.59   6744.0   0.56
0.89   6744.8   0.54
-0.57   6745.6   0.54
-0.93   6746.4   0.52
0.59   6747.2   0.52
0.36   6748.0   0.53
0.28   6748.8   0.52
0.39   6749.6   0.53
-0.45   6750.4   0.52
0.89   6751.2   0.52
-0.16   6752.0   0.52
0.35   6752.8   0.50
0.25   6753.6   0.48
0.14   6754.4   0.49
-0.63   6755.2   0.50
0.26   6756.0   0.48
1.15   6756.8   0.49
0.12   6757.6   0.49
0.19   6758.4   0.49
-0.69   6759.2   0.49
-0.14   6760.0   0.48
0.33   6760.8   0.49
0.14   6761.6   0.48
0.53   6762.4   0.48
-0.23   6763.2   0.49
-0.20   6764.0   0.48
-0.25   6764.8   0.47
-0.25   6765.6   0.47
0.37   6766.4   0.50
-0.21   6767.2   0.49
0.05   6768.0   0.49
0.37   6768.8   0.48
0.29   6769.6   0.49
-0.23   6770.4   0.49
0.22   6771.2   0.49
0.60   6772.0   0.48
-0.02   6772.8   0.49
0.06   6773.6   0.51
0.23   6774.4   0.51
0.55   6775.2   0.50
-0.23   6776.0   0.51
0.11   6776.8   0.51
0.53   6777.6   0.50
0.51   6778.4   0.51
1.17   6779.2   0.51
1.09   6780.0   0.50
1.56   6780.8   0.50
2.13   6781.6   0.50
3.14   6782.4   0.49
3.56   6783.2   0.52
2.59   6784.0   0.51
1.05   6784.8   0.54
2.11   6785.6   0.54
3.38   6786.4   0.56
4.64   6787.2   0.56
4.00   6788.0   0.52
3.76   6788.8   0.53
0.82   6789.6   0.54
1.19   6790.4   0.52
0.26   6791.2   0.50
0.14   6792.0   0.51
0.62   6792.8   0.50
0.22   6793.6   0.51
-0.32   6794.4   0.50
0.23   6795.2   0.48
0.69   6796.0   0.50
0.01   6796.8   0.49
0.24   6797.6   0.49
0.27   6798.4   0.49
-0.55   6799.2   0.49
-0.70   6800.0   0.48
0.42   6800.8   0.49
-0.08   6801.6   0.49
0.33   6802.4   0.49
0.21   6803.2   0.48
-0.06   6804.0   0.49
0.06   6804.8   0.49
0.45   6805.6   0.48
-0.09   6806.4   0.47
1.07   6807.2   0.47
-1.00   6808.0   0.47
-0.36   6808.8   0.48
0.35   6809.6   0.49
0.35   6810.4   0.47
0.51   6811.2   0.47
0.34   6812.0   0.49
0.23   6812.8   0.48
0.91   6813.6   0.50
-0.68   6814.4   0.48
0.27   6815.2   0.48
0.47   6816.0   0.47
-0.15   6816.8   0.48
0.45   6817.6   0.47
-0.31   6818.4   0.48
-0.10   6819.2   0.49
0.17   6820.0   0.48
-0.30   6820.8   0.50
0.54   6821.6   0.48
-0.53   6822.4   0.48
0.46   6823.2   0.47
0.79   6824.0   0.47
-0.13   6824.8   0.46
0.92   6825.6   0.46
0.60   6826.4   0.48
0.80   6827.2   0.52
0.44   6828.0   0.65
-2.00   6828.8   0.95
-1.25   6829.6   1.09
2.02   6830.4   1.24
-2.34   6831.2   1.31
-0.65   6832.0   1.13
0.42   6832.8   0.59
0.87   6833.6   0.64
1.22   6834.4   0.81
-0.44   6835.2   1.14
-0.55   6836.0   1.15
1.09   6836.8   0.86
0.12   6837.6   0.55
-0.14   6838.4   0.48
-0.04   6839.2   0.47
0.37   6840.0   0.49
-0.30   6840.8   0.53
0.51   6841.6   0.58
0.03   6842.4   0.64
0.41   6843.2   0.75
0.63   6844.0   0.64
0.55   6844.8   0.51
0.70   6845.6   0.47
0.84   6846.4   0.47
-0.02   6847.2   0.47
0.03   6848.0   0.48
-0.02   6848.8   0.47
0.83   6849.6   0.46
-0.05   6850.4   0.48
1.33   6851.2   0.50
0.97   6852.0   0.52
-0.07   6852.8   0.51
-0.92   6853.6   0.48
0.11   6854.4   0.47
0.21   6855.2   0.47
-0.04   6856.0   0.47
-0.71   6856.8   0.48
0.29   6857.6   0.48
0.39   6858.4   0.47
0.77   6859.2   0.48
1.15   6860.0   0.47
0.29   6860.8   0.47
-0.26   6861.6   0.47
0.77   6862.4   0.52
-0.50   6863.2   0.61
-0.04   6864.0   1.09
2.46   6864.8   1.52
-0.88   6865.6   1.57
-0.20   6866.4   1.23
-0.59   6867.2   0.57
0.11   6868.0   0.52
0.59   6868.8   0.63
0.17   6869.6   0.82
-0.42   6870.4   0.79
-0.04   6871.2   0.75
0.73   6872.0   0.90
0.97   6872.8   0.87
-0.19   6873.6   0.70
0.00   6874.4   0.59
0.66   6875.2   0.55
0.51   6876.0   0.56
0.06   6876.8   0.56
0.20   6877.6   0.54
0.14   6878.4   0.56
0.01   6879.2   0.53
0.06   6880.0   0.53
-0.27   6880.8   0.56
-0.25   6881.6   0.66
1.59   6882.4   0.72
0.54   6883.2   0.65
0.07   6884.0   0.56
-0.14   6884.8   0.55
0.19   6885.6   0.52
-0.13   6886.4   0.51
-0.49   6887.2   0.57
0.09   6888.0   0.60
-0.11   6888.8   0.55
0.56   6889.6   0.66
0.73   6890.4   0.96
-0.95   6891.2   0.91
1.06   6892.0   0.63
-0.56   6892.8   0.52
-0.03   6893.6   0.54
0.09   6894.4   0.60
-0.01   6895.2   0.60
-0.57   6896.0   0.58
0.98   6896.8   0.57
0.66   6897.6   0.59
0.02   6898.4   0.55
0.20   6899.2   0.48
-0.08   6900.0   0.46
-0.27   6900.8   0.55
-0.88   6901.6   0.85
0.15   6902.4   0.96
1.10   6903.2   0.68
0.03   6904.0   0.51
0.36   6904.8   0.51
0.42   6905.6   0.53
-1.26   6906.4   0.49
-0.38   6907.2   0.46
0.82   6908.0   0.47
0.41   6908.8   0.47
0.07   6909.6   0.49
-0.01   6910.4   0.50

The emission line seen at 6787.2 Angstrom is [O II] 3727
